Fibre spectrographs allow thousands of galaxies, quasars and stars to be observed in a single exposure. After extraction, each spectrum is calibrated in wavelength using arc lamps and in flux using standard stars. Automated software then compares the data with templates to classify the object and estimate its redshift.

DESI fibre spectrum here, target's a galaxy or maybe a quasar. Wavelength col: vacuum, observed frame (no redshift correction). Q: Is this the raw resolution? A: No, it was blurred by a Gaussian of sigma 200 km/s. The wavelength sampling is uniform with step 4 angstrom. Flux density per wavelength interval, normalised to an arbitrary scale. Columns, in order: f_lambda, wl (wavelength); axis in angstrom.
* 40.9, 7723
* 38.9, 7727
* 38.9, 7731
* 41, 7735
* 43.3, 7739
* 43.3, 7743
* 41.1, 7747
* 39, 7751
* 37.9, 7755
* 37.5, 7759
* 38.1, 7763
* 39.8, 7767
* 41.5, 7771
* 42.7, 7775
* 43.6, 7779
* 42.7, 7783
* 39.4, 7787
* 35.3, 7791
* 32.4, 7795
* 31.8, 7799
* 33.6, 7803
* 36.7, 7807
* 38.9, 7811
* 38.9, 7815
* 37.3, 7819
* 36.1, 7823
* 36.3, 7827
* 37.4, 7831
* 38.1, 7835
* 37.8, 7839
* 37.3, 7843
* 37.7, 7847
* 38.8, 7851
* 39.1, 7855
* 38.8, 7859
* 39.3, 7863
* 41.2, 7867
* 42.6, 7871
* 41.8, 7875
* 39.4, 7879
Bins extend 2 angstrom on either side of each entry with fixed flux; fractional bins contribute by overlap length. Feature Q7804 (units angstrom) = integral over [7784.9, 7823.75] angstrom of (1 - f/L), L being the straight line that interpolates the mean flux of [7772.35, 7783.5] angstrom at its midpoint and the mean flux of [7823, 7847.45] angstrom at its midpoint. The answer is 4.1 angstrom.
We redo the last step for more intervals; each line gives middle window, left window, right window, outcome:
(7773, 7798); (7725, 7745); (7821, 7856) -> 0.22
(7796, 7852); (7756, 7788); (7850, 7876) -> 4.99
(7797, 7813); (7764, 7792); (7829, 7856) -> 1.76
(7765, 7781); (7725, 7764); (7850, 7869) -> -0.83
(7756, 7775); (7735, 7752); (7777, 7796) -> 0.38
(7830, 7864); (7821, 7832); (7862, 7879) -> 0.36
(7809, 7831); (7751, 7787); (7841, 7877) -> 1.34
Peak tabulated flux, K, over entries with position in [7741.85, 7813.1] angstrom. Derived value 43.6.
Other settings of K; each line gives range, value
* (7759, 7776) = 42.7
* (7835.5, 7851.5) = 38.8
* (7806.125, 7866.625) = 39.3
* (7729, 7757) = 43.3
